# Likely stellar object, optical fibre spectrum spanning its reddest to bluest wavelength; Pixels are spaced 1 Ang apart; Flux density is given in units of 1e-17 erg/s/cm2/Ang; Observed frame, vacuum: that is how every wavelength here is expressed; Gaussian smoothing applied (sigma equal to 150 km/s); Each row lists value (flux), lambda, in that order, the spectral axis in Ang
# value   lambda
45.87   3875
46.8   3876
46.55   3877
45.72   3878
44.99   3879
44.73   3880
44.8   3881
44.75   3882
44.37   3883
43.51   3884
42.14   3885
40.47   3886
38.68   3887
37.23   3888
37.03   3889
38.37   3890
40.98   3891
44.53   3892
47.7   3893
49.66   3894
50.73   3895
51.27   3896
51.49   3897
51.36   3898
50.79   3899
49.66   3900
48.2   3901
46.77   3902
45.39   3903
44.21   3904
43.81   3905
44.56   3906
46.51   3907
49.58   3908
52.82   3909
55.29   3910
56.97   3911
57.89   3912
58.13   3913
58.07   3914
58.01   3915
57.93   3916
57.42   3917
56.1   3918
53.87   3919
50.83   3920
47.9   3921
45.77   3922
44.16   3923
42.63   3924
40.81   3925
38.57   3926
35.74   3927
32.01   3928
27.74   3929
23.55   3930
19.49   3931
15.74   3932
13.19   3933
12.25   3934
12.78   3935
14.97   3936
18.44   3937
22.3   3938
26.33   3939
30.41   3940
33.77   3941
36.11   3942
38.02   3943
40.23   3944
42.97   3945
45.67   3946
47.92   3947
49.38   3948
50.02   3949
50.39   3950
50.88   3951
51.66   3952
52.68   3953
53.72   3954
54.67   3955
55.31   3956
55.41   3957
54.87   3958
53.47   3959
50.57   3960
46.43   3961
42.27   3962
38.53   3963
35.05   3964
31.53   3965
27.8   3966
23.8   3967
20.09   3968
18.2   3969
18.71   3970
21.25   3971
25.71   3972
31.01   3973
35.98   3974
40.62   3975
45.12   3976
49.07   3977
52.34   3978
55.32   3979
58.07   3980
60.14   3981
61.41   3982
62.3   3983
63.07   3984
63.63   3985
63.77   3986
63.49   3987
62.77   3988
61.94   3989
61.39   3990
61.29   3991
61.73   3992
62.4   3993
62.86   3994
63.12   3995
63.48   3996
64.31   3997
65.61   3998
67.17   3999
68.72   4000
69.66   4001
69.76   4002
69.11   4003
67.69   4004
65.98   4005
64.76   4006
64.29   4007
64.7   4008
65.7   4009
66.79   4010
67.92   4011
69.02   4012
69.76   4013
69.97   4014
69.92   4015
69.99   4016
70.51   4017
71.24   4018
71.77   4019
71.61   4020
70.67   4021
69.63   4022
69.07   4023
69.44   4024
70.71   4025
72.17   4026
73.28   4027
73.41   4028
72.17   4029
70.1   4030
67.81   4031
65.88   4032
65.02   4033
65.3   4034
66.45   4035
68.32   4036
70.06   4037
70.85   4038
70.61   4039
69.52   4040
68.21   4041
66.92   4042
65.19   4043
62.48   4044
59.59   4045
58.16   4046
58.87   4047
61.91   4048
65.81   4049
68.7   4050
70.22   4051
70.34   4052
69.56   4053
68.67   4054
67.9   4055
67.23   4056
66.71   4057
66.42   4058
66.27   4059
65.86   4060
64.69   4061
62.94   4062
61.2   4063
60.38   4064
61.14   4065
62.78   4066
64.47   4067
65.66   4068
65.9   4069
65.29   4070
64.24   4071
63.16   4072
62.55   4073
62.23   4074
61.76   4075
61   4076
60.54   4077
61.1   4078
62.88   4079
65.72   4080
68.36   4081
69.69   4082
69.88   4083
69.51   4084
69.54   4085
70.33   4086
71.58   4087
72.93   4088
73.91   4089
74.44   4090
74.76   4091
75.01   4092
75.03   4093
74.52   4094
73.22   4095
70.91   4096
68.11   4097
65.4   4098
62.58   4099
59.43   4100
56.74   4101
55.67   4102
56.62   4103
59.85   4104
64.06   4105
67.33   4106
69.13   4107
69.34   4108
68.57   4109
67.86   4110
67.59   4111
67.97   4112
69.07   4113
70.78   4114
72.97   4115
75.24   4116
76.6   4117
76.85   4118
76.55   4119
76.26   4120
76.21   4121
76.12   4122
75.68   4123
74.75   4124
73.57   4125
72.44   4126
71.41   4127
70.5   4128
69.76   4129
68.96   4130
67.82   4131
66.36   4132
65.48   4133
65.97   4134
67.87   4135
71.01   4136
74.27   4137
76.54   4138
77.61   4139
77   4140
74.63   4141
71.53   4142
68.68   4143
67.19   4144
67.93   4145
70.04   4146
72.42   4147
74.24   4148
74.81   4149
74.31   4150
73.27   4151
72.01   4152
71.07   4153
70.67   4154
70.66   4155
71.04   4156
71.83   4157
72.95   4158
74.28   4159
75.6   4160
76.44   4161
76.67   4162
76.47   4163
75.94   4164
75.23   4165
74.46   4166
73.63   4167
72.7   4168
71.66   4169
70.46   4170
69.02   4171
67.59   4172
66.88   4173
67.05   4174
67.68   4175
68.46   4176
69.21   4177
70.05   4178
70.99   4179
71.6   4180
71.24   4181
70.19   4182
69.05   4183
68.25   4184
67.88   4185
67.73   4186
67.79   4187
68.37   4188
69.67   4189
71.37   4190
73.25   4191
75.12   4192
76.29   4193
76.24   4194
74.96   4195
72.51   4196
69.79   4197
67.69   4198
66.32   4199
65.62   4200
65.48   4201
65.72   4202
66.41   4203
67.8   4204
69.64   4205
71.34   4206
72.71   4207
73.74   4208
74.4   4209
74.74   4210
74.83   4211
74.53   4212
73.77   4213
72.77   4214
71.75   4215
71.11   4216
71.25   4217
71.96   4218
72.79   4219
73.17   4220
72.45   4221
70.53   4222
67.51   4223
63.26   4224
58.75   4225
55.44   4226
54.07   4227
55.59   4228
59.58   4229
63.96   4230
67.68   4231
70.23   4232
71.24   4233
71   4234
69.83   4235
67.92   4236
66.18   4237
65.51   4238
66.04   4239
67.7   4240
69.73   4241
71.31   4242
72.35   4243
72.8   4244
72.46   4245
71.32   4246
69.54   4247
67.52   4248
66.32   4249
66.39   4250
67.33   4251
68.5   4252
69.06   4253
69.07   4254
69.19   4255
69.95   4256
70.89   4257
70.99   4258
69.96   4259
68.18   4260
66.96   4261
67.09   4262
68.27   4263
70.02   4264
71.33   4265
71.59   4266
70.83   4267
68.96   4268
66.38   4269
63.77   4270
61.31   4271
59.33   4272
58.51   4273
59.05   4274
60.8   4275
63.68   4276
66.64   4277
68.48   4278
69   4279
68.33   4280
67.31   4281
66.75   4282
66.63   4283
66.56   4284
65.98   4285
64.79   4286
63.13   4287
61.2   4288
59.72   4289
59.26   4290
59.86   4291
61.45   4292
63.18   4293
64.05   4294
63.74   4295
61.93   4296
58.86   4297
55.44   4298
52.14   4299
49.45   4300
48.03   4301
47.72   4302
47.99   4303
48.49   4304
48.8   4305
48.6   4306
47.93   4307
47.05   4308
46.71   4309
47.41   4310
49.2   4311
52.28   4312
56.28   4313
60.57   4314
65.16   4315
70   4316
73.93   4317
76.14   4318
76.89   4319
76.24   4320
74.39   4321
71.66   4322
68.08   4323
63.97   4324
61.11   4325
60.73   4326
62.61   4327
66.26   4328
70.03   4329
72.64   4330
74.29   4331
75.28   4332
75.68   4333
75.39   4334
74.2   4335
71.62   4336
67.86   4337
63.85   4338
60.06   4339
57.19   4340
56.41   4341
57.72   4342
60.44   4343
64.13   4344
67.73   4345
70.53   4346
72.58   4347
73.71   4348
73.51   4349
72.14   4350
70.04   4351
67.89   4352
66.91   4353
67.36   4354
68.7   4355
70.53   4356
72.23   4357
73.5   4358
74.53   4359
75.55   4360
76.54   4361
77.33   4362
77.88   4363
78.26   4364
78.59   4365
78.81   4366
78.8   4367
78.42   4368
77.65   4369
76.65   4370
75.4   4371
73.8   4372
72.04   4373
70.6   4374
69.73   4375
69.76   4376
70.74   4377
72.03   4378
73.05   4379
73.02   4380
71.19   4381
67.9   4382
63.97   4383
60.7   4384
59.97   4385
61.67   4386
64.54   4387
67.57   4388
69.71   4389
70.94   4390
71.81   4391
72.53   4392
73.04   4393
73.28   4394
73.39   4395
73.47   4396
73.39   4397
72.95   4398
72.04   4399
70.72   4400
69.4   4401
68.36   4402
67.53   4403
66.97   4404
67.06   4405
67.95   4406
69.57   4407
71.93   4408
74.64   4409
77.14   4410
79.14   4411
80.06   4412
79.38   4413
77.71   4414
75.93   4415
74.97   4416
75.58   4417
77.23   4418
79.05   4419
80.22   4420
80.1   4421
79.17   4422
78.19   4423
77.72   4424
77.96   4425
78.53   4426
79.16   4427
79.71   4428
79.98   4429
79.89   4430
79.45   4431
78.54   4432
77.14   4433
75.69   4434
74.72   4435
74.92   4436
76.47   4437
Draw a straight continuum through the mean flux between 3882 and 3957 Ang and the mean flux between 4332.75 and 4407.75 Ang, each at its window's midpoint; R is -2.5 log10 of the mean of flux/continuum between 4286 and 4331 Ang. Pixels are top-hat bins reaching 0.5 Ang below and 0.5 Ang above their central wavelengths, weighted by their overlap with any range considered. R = 0.11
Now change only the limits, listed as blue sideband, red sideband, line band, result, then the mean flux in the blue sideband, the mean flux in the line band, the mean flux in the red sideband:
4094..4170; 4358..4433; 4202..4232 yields 0.05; 70.9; 68.5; 73.8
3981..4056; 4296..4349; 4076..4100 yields -0.05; 66.8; 69.2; 62.4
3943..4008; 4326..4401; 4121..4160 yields -0.20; 51.8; 71.9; 70.6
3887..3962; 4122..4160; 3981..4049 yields -0.20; 43.5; 66.6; 71.7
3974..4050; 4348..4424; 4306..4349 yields 0.10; 65.1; 65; 72.8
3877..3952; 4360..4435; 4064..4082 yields -0.20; 42.4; 63.5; 73.9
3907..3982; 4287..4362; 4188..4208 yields -0.24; 41.2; 70.4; 63.9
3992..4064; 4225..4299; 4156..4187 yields -0.08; 67.3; 71.3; 65.8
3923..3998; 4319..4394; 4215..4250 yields -0.10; 43.1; 67.6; 70.3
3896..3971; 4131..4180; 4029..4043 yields -0.22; 41.6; 68.1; 71.7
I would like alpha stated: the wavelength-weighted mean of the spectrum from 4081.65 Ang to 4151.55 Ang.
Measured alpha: 70.5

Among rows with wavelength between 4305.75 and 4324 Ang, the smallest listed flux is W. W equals 46.71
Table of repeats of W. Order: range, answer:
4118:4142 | 65.48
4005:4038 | 64.29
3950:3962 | 42.27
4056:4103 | 55.67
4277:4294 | 59.26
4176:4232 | 54.07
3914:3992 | 12.25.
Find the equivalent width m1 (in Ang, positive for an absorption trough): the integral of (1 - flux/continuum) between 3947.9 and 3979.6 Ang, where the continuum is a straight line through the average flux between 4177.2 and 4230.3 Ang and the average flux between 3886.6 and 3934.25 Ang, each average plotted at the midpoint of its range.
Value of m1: 4.5 Ang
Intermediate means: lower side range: 44.4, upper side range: 69.3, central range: 41.9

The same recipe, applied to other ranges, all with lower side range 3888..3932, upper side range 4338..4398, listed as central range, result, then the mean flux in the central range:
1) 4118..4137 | -4.61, 71.7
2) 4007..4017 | -3.21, 68.1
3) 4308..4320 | 1.12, 61.4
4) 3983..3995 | -2.92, 62.6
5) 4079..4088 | -2.24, 69.2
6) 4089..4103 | -2.98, 67.9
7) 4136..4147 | -2.64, 72.5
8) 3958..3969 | 2.70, 36.9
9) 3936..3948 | 3.35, 34.5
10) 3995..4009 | -4.21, 66.4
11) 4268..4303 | 2.45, 61.5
